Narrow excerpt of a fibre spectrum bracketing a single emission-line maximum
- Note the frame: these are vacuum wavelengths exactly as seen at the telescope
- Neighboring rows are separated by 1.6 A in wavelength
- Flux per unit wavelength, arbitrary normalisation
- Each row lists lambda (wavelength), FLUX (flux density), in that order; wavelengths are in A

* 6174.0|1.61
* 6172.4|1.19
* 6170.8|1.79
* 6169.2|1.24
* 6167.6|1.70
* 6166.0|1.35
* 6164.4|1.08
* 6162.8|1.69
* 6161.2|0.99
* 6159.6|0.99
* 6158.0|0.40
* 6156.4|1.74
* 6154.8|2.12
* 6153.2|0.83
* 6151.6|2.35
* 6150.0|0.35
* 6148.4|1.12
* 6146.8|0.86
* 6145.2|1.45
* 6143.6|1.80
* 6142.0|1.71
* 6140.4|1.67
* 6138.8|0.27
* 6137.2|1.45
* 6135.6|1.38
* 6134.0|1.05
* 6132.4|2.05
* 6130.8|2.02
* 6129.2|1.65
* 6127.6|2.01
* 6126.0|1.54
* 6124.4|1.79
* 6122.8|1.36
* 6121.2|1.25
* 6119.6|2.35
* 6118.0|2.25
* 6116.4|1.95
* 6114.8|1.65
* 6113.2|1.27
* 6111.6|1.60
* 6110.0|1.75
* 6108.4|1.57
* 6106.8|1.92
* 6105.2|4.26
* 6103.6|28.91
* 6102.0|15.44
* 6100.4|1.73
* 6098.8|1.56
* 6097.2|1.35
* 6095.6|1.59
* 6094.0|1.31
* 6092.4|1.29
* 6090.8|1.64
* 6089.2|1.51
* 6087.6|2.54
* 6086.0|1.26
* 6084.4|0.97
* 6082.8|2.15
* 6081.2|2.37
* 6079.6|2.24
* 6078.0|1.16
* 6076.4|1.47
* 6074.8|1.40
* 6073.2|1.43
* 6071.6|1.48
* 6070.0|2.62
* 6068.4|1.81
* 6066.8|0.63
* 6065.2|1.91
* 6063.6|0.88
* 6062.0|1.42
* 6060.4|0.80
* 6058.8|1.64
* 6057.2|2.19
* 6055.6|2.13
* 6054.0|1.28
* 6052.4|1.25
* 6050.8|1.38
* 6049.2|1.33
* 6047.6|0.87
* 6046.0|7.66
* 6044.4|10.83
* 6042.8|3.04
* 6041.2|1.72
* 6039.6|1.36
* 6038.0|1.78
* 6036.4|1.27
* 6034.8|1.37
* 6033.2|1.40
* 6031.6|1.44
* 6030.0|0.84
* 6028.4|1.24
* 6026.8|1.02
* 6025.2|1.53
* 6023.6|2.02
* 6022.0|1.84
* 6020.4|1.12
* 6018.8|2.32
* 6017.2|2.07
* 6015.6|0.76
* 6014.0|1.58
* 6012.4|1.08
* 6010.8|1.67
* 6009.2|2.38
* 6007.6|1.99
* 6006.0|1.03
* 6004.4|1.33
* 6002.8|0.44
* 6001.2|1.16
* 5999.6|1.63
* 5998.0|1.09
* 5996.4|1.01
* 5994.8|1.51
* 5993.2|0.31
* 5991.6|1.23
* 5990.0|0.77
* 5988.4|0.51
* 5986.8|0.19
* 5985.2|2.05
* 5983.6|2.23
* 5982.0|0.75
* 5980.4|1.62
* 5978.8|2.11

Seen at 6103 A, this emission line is [O III]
